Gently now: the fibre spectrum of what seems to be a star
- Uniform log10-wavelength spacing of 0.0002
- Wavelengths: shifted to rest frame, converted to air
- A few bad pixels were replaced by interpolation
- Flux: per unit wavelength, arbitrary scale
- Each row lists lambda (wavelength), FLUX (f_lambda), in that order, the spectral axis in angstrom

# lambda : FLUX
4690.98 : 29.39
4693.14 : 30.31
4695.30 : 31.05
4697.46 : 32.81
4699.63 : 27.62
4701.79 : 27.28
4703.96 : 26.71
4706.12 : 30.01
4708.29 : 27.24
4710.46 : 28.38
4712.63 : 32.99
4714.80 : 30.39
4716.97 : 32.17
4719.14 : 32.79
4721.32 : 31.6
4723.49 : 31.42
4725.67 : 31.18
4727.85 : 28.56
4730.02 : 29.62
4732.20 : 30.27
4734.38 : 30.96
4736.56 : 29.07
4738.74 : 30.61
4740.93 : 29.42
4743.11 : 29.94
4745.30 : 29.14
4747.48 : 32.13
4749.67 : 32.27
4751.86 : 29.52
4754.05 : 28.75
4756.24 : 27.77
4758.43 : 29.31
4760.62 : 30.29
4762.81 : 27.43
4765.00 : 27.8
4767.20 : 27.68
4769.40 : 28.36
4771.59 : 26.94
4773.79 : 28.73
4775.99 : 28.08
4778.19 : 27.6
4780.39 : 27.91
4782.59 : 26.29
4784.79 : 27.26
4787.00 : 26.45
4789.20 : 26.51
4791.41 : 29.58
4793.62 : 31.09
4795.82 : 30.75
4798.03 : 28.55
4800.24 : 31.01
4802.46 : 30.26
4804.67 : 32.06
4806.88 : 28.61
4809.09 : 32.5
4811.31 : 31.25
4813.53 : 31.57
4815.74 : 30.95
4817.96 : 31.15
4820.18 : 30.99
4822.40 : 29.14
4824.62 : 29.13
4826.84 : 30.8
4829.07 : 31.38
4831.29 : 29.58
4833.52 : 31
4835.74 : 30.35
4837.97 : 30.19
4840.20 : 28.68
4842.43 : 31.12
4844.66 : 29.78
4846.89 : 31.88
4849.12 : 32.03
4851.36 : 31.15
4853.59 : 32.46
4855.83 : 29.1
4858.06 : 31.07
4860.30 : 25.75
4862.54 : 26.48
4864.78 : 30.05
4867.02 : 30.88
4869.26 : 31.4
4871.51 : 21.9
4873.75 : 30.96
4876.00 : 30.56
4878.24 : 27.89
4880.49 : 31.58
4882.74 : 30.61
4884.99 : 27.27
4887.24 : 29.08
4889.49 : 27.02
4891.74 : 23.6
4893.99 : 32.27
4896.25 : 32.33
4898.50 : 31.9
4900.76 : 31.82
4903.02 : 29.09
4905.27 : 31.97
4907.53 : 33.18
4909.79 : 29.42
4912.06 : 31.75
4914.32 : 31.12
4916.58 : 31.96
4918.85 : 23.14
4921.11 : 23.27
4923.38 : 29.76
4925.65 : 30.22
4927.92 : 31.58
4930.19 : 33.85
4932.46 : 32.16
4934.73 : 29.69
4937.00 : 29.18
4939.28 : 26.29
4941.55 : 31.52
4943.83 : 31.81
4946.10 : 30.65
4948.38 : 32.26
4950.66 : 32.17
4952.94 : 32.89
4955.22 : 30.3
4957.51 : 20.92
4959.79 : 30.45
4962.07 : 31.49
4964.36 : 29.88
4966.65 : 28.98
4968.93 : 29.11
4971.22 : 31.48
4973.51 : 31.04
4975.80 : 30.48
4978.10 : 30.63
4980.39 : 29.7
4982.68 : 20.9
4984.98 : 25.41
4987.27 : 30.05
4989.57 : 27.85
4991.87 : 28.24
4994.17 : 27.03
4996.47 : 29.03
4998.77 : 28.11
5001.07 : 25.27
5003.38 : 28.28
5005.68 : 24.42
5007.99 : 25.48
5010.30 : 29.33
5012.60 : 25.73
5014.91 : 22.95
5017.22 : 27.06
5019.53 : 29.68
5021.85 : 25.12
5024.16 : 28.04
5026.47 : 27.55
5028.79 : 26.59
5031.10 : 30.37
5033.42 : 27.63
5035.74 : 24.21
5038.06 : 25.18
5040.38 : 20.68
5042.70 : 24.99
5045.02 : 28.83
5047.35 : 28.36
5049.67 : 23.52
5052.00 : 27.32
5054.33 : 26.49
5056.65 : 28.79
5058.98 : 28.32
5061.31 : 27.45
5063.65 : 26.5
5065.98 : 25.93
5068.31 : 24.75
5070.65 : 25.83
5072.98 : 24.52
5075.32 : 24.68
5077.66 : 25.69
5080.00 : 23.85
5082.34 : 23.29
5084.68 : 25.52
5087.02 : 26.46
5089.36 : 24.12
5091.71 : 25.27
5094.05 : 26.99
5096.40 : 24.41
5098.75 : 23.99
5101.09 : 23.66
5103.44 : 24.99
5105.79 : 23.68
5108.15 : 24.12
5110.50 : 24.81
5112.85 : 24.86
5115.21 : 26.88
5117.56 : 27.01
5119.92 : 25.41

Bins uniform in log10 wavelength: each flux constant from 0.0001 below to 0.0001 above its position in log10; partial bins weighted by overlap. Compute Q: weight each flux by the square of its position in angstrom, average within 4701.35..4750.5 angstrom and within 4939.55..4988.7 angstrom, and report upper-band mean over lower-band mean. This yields 1.08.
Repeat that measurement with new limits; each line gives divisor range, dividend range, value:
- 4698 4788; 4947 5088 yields 1.04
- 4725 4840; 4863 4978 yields 1.07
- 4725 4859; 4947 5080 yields 1.01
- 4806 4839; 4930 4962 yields 1.04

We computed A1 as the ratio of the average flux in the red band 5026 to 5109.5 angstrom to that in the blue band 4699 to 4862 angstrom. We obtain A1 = 0.86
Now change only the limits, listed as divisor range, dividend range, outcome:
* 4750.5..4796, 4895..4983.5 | 1.06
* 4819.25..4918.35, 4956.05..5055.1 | 0.91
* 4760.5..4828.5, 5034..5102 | 0.87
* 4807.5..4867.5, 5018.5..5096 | 0.86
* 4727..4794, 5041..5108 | 0.89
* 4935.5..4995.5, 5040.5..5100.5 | 0.88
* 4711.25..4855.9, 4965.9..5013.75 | 0.93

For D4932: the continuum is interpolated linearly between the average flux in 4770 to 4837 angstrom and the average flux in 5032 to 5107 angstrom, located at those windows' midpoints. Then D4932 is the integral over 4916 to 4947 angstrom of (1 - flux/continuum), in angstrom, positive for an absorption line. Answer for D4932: -2.2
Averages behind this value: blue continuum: 29.6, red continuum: 25.5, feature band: 29.6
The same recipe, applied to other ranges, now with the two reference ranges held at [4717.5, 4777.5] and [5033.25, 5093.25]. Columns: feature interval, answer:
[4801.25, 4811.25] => -0.7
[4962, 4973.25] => -1.4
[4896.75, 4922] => -2.2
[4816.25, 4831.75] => -0.9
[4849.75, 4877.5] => -1.2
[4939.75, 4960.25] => -2.3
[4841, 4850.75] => -0.9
